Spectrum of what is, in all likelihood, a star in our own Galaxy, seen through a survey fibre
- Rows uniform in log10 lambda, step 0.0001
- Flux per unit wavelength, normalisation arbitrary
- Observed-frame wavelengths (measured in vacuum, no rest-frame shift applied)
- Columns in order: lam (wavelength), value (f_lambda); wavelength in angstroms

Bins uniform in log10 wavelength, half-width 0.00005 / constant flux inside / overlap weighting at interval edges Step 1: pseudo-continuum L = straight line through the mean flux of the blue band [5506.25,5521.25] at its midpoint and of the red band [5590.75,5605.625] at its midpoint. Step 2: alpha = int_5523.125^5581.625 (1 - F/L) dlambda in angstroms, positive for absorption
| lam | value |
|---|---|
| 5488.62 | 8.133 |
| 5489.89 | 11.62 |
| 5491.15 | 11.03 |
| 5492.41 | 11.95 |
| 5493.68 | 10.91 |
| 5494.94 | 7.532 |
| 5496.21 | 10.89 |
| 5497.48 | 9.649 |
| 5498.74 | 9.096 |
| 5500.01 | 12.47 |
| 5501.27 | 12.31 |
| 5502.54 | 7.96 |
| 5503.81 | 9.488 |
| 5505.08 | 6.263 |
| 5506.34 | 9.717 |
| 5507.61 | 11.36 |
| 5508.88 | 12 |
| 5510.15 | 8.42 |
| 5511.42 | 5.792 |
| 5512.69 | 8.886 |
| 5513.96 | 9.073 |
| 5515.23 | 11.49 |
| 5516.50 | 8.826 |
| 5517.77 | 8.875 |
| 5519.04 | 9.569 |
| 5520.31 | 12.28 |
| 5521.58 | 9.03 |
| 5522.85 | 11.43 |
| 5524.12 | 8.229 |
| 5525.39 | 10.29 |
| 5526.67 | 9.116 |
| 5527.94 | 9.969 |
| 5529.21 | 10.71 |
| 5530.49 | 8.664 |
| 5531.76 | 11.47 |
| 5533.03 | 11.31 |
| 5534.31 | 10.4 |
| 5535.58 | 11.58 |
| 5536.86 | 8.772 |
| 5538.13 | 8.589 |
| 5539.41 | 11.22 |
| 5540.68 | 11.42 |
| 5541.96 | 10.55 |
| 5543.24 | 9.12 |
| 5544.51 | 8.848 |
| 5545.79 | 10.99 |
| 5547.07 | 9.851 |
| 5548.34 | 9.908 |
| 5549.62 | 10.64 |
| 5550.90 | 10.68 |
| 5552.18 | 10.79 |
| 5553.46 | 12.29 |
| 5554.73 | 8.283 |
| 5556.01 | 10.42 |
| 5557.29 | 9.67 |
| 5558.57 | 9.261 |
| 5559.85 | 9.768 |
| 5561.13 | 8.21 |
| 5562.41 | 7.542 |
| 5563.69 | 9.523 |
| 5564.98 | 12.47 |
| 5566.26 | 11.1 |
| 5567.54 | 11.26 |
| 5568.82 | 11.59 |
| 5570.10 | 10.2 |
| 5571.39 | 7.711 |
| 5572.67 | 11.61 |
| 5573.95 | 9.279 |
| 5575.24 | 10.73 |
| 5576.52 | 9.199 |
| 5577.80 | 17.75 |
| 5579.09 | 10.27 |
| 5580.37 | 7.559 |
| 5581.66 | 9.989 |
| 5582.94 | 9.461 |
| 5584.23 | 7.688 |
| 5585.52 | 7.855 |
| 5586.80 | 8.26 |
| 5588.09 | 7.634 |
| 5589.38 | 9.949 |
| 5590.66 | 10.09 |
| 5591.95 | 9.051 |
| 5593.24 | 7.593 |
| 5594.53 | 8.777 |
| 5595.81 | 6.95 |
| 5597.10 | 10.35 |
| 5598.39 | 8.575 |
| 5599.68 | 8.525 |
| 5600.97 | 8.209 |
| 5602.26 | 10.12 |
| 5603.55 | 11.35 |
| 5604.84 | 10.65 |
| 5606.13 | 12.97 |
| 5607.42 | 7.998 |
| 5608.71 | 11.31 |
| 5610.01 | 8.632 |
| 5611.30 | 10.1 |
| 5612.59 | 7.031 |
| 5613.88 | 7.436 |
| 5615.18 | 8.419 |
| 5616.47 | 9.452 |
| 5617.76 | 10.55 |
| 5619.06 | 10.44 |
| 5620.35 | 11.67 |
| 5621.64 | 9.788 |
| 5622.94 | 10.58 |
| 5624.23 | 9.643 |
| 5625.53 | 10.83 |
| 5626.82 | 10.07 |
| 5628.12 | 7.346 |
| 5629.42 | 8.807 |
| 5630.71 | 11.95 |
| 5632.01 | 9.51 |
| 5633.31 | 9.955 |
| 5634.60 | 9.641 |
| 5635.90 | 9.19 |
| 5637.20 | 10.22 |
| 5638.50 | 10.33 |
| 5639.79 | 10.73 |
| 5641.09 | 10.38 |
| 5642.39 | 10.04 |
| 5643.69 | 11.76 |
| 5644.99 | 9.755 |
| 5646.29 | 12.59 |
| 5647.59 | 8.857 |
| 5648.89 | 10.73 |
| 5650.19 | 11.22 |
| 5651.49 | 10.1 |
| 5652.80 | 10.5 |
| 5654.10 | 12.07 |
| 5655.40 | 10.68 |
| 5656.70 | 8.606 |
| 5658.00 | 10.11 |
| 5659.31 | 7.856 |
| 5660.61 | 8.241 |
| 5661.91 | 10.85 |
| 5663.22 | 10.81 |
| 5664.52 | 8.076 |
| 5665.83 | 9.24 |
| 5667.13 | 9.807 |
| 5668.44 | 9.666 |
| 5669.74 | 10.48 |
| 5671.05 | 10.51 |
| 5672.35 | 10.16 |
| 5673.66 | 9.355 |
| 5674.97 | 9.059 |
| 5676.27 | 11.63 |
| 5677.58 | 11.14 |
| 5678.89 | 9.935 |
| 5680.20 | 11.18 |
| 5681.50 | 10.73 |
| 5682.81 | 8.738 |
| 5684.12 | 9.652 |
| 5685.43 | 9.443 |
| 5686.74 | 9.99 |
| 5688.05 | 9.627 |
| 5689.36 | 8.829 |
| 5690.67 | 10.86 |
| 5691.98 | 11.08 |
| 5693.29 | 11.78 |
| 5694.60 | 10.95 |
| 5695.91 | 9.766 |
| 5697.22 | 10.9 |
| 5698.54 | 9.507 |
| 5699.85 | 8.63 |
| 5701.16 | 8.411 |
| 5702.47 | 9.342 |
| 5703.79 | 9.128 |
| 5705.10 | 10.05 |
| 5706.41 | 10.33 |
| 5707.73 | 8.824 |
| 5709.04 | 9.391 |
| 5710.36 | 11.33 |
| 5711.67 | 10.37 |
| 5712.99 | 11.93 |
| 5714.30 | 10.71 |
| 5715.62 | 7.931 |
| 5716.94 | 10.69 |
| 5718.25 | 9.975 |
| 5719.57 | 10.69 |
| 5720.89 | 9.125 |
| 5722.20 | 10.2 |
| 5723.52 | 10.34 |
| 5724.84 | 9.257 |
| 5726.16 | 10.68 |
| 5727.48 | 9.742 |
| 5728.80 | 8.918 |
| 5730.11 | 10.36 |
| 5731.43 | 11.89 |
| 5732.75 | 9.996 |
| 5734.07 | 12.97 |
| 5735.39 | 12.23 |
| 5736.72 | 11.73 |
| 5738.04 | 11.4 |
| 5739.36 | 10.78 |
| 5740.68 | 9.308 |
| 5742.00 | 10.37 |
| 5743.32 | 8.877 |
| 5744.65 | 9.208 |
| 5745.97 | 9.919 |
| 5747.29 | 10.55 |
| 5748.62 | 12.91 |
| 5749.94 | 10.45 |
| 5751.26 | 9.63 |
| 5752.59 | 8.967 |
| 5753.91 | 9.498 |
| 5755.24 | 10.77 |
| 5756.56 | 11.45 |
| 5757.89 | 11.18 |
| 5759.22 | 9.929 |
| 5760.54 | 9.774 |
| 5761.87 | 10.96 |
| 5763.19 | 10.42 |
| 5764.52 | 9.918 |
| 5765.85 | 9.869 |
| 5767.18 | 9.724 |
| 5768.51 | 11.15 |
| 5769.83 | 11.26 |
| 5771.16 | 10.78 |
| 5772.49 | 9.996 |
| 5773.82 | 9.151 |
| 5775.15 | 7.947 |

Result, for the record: -4.7 angstroms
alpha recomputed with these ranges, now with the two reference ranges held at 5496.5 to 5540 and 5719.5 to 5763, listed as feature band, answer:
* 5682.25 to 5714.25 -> 1.1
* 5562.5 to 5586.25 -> -0.6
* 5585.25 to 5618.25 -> 3.0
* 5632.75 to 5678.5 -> 0.3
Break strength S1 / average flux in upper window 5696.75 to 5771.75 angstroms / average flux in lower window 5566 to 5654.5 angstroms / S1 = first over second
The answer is 1.04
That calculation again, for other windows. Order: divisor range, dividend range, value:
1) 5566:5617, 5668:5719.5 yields 1.05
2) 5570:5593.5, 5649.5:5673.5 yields 1.04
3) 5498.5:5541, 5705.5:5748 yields 1.04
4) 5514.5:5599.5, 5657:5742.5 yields 1.02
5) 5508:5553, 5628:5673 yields 1.01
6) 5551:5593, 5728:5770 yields 1.06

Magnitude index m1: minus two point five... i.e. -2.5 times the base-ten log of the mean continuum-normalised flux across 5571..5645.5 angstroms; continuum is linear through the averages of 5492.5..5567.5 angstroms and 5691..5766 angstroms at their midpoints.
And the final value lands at 0.04 mag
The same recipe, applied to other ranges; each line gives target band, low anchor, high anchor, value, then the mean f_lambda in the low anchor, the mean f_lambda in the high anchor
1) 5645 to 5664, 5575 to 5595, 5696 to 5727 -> -0.05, 9.47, 9.9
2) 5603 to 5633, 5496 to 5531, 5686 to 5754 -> 0.01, 9.7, 10.2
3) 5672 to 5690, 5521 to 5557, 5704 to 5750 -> 0.04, 10.2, 10.4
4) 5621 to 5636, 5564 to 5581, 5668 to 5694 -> 0.07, 10.8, 10.2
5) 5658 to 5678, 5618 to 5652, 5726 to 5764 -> 0.06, 10.2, 10.5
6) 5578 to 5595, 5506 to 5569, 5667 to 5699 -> 0.12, 10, 10.2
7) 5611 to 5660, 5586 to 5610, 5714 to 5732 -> -0.05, 9.32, 10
